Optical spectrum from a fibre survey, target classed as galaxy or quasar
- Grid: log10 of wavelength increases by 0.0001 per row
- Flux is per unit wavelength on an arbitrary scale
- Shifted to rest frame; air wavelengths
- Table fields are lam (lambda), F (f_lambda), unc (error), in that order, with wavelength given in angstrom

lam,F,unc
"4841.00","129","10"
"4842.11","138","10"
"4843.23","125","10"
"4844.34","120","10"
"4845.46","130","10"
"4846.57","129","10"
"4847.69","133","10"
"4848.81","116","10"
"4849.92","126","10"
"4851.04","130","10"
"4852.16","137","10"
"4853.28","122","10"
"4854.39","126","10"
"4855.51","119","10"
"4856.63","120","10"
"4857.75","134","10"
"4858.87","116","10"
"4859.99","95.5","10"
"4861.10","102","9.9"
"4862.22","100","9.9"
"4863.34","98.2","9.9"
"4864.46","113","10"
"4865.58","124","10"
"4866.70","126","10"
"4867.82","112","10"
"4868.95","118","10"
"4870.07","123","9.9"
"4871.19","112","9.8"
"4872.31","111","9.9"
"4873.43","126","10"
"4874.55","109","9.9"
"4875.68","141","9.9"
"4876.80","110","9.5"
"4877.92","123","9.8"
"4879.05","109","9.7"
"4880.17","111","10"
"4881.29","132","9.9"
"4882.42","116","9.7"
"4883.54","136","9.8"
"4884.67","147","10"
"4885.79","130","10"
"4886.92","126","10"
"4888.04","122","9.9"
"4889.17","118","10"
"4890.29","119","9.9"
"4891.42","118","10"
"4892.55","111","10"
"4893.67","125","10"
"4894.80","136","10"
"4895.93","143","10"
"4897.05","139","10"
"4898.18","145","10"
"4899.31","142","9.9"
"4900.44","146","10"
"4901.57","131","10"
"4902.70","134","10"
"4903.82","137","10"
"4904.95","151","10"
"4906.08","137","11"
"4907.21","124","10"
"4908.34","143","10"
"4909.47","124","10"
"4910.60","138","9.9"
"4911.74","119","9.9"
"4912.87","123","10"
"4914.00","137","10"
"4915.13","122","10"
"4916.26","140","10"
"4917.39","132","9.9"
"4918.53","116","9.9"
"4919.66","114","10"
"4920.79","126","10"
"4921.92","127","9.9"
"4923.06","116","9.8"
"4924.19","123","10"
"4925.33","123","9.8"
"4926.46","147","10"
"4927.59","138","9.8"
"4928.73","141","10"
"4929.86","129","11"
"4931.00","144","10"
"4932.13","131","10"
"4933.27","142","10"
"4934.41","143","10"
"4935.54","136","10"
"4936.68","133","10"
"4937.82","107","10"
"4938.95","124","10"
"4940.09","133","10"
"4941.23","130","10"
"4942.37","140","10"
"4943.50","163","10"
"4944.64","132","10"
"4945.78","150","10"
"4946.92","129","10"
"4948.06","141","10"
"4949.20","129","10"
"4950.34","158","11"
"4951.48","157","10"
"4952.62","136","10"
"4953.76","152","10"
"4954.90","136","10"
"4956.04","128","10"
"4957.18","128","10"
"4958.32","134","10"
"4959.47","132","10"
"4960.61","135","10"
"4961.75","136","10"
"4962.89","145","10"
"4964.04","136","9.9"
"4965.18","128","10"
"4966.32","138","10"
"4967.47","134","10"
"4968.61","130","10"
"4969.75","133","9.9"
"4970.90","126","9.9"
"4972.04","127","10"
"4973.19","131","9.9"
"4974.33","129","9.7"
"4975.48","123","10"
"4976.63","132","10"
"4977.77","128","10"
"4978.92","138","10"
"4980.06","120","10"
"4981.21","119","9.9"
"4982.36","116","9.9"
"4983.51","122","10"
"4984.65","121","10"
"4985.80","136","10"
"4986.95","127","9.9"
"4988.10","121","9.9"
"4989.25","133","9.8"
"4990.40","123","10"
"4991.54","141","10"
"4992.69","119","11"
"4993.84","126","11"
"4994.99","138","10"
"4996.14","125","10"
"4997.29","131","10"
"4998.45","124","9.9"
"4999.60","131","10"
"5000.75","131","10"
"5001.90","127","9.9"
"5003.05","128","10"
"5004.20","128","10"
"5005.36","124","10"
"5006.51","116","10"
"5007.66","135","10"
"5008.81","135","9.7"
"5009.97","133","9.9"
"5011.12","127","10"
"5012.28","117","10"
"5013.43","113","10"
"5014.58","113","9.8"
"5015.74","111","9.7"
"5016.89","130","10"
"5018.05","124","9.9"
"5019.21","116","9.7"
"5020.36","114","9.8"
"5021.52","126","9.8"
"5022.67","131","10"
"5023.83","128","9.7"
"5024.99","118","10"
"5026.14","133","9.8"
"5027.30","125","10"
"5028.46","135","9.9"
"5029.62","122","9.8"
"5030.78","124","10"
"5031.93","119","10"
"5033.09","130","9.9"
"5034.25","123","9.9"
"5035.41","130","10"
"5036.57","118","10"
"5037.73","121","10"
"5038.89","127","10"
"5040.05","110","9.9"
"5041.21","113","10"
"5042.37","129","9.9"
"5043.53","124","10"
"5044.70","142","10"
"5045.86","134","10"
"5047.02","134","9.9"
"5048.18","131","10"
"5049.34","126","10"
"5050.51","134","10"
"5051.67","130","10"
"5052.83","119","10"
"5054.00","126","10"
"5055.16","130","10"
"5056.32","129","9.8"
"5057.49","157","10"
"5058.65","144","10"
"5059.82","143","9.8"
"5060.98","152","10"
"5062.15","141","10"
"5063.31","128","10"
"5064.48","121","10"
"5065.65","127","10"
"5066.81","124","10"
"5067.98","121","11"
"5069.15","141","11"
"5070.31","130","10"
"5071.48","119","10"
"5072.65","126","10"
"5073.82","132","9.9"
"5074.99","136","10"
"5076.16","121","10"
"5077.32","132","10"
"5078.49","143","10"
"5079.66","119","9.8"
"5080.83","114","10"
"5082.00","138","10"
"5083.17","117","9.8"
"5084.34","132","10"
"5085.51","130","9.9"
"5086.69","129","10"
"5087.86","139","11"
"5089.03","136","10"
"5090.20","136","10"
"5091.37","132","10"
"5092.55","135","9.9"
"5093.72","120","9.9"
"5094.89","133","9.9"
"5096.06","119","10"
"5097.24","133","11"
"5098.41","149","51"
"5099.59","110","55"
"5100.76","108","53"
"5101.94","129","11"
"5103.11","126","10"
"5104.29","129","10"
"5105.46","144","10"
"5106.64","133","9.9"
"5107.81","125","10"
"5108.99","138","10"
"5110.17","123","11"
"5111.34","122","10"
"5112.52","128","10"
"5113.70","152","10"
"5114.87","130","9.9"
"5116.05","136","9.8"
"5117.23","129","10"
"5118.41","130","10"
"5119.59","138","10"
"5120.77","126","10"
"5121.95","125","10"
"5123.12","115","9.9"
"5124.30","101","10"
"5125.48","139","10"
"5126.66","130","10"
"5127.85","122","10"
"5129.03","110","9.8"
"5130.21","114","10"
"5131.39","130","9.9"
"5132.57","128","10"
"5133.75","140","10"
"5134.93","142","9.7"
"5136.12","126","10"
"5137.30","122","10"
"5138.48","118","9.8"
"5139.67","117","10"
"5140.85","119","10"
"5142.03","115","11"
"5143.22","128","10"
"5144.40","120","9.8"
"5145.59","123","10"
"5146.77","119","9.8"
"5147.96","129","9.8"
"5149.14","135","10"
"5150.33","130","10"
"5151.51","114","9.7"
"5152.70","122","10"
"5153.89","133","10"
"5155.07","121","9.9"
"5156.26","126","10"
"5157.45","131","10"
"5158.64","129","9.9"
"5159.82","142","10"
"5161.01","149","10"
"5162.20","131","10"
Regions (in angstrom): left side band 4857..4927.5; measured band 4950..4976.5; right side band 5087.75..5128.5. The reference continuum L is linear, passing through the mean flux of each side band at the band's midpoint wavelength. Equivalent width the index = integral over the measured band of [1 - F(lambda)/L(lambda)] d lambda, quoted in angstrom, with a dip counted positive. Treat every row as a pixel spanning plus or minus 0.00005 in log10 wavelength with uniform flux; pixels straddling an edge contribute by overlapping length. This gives -1.82 angstrom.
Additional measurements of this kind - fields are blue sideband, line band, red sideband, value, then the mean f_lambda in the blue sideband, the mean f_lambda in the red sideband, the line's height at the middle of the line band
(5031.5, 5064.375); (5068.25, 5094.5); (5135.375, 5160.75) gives -0.28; 130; 125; 128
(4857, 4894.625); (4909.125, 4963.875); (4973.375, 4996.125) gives -4.62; 119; 127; 123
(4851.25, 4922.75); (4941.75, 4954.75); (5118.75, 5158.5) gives -2.00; 125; 125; 125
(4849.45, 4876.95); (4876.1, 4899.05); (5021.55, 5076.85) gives -1.26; 118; 129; 120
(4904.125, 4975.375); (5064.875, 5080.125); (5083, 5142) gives 0.08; 134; 128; 129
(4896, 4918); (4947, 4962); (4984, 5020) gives -0.90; 135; 126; 130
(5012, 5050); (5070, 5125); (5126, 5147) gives -2.18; 124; 124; 124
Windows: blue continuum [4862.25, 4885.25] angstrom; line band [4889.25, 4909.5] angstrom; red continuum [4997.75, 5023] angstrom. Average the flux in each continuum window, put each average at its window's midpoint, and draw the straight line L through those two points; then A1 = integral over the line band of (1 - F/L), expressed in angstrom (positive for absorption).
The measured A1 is -2.2 angstrom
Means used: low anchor 119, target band 134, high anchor 124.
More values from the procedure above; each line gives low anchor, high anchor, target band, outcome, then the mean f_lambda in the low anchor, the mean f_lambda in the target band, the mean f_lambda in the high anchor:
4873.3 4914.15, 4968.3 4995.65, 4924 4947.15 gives -1.3 angstrom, 129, 135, 127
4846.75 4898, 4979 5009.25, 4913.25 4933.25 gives -1.0 angstrom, 122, 130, 127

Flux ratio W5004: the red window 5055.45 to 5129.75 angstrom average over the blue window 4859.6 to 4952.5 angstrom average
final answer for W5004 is 1.01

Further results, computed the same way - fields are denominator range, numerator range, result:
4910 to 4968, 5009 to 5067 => 0.95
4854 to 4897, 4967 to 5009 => 1.06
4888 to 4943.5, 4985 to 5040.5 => 0.95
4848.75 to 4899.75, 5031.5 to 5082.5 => 1.06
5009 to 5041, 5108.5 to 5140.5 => 1.03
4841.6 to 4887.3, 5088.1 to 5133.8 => 1.06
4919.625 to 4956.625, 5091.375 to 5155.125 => 0.93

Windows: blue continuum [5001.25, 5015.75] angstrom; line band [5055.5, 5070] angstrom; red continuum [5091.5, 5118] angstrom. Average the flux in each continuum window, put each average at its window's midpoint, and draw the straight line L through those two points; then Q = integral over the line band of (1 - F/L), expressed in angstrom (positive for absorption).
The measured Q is -0.9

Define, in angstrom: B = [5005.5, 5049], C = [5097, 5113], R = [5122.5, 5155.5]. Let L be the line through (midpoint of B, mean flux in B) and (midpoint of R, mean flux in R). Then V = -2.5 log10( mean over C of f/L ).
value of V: -0.04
